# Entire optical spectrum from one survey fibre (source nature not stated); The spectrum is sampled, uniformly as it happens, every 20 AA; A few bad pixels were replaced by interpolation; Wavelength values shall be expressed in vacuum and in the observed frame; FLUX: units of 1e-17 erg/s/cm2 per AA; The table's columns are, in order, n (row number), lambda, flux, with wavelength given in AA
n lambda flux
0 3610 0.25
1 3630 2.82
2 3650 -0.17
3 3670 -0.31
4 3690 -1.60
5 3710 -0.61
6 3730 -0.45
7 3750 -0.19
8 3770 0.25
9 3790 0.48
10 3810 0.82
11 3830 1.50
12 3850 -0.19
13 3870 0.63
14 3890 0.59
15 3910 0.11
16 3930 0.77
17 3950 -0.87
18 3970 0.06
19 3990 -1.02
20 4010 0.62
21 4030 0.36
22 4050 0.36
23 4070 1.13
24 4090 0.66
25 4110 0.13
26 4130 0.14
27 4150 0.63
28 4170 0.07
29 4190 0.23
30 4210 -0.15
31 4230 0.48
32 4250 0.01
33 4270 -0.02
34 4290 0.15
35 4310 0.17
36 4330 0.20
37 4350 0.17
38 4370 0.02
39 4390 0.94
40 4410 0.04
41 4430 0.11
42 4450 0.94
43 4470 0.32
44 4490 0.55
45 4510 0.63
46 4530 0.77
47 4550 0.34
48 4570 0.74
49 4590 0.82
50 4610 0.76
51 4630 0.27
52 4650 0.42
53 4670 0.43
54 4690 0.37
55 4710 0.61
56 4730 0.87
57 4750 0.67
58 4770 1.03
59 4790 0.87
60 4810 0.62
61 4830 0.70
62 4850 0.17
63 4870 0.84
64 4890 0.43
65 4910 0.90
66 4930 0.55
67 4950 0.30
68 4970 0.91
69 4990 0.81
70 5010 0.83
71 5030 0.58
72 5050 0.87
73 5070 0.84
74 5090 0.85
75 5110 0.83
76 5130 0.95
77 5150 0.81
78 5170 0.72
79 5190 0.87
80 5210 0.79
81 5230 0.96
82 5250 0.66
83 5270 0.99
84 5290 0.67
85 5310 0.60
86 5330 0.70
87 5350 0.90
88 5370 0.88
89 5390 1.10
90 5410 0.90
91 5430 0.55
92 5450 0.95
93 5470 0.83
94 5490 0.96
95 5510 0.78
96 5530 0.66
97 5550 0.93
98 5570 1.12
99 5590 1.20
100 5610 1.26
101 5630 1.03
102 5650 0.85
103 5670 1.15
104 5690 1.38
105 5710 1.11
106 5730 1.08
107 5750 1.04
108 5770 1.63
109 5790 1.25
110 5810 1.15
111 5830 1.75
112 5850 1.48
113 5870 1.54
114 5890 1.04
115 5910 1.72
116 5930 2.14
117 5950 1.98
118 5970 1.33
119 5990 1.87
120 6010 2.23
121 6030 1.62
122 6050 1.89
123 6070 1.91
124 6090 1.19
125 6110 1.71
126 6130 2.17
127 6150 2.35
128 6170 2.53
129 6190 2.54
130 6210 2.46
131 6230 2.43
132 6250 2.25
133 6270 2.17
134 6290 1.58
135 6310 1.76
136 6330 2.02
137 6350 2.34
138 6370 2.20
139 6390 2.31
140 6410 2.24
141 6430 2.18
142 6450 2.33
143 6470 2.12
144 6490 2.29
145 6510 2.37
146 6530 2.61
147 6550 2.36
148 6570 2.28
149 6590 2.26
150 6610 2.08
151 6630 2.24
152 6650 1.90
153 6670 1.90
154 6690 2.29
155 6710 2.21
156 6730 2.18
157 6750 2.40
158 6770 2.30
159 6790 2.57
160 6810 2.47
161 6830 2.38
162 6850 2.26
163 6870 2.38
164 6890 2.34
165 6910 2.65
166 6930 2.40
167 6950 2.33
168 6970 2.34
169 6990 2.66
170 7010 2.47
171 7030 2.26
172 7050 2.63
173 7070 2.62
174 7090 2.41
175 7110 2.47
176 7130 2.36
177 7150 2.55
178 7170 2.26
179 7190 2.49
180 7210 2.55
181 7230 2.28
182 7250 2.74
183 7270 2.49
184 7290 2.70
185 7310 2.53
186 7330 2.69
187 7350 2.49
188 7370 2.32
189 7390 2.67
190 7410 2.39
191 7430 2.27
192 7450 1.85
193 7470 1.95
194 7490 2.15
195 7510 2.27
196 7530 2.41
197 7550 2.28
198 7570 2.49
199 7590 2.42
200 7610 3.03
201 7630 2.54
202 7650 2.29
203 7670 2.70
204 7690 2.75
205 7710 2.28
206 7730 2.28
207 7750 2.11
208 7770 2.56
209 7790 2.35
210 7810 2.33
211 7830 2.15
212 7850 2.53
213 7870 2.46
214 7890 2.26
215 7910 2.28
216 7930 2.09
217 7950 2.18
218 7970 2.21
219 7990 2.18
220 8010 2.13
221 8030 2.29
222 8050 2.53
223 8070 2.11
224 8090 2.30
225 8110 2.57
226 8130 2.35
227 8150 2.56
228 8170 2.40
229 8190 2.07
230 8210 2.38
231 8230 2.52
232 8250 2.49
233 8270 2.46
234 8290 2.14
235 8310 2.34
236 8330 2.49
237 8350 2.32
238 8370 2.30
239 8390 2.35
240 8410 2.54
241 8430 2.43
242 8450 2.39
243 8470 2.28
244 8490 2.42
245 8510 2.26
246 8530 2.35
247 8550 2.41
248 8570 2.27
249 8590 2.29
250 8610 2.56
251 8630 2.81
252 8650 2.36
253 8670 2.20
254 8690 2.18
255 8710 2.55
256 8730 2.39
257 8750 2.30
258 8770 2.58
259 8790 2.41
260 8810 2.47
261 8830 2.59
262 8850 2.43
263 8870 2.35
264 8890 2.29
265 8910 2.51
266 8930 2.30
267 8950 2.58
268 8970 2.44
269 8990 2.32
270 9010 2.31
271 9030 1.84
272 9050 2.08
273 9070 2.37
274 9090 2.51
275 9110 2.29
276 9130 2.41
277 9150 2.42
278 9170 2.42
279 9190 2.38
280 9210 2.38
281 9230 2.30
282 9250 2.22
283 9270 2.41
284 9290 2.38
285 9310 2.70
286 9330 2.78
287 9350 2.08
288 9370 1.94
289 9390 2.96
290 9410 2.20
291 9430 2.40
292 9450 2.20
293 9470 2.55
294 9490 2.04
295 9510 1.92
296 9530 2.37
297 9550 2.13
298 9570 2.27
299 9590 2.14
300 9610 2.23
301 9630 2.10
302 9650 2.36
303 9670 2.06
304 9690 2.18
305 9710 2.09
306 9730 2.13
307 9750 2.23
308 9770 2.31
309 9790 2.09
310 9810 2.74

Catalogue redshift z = 0.534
